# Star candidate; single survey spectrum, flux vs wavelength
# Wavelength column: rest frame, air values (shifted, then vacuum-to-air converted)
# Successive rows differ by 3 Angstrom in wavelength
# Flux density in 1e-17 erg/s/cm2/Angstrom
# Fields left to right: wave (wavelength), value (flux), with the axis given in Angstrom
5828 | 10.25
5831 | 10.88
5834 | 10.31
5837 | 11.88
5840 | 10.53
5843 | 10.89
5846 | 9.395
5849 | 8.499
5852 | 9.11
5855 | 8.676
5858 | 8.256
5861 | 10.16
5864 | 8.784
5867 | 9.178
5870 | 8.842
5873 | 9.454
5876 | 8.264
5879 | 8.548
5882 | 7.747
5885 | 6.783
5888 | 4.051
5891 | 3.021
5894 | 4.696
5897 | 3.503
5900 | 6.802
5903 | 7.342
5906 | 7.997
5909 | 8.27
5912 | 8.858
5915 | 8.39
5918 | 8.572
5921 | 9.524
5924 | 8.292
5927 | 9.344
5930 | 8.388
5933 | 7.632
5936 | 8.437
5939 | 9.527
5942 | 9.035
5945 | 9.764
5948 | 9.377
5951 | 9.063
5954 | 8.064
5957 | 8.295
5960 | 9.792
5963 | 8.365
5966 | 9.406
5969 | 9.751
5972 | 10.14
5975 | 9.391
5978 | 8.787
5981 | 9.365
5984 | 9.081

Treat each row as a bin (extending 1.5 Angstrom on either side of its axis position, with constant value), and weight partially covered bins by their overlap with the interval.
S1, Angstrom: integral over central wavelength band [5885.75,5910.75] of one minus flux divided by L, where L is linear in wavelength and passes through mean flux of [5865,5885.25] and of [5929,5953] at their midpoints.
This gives 8.3 Angstrom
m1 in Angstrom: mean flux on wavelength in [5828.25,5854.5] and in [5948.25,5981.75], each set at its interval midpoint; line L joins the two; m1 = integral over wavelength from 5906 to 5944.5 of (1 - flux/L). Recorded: 3.1 Angstrom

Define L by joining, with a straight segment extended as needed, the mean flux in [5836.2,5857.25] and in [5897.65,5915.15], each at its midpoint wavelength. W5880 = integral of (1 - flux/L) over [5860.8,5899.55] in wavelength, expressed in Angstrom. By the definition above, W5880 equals 7.3 Angstrom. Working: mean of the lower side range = 9.73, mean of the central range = 7.05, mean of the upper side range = 7.69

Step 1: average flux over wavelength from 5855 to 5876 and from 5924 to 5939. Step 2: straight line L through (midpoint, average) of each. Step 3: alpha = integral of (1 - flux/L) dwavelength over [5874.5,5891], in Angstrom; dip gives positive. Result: 4.07 Angstrom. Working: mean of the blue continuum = 9.02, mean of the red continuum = 8.54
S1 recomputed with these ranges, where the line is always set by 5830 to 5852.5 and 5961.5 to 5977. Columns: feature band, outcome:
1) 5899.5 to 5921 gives 3.5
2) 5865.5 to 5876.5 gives 1.1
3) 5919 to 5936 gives 1.8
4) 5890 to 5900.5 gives 5.9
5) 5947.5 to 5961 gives 0.9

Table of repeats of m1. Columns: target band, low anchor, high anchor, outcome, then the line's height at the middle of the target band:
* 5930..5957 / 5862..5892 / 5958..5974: 0.5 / 8.98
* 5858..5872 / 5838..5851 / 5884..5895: -3.2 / 7.45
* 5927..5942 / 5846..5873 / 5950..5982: 0.7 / 9.09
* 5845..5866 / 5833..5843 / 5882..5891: -0.2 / 8.94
